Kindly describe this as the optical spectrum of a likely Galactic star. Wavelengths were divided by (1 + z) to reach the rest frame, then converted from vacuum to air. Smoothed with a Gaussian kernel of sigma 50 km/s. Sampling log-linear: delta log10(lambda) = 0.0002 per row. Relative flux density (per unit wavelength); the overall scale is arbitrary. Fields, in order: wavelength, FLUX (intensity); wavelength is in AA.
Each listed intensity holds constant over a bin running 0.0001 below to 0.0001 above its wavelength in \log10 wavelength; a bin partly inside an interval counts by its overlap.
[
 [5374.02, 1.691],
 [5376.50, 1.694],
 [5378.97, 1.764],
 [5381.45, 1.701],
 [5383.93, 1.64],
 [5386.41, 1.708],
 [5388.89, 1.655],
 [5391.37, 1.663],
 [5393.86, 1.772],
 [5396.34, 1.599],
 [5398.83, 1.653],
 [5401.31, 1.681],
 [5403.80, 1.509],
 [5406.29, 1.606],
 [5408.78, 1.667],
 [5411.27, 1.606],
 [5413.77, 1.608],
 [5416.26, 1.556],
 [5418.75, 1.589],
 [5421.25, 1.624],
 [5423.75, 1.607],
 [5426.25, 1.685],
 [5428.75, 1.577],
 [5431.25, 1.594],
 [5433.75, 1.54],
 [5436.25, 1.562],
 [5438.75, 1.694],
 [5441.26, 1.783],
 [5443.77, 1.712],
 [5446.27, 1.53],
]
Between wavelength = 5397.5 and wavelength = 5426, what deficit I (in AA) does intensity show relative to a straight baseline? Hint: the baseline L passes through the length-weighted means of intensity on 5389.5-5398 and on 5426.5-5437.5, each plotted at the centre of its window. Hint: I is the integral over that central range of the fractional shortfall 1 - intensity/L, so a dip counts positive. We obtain 0.3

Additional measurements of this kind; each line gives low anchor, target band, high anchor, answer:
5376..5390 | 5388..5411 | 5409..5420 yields 0.0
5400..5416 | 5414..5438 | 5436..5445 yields 0.9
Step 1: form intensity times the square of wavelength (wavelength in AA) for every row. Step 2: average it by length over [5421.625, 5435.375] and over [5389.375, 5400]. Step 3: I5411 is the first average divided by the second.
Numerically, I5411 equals 0.97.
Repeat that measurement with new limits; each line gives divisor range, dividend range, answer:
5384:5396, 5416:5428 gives 0.97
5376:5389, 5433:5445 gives 1.00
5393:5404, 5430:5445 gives 1.01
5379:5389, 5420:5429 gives 0.98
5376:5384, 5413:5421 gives 0.94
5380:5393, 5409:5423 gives 0.97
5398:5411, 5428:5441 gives 1.00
